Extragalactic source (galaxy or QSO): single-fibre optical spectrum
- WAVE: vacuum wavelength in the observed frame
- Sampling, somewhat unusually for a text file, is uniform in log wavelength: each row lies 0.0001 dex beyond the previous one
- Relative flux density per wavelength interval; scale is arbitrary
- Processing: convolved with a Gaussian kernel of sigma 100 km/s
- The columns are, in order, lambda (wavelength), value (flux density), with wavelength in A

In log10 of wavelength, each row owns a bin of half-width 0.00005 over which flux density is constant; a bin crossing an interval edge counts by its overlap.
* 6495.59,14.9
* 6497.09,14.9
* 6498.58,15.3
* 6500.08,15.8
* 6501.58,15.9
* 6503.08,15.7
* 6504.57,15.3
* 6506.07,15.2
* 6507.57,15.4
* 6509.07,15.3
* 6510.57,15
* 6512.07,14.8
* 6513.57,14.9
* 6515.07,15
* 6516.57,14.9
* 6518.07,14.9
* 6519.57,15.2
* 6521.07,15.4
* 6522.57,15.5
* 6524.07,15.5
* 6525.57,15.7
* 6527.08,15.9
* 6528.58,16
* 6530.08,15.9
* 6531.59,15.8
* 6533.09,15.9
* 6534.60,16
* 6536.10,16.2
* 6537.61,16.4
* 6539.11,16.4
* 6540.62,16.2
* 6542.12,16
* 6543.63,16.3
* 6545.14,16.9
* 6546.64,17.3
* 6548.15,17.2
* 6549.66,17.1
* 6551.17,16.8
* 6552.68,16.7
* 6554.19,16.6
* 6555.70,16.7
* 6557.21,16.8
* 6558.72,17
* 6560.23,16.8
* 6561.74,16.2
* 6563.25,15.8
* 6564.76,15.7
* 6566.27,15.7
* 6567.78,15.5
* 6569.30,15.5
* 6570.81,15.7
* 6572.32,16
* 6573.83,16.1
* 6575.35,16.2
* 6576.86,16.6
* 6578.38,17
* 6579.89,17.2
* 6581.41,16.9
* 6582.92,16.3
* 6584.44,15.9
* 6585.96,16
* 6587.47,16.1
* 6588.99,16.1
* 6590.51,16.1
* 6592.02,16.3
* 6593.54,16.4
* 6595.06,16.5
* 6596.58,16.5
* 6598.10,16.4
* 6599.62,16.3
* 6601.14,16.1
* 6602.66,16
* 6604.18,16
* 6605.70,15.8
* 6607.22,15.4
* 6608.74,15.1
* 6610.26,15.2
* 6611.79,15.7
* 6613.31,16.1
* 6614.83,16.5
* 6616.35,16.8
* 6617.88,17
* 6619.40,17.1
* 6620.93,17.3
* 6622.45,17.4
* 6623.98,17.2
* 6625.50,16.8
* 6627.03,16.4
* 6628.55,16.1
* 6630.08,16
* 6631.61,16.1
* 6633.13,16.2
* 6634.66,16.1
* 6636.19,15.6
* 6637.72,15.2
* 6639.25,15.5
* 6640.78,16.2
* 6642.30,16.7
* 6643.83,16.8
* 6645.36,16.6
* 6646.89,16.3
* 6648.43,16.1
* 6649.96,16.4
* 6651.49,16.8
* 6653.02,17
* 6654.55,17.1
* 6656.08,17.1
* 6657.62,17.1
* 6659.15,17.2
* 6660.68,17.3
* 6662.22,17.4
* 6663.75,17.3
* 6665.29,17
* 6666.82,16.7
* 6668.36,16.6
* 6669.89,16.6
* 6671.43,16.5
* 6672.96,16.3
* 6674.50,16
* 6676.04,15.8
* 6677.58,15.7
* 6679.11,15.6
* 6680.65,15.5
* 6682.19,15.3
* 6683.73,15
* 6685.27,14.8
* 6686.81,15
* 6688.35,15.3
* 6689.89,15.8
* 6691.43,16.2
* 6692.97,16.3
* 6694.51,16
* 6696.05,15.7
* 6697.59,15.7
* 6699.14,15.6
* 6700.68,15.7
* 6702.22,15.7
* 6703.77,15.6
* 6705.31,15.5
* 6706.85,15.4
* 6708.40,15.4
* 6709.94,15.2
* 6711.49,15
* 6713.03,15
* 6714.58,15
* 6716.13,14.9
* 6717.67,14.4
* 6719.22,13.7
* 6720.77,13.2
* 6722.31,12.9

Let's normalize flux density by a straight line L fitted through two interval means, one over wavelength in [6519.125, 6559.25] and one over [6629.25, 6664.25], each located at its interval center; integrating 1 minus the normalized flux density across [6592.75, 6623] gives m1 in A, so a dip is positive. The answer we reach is 0.3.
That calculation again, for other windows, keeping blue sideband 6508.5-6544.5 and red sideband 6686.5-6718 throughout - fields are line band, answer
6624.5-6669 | -2.9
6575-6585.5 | -0.7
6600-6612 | -0.1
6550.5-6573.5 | -0.9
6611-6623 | -0.9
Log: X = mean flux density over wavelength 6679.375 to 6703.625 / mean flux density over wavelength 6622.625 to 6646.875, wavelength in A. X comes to 0.96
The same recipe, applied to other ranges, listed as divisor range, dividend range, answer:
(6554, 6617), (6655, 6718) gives 0.98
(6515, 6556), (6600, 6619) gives 0.99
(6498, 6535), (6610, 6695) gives 1.06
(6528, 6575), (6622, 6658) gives 1.01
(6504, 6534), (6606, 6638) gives 1.06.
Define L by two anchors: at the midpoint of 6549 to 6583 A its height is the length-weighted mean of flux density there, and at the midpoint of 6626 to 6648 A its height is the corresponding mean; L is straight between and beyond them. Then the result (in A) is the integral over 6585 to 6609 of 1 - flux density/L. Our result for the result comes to 0.3 A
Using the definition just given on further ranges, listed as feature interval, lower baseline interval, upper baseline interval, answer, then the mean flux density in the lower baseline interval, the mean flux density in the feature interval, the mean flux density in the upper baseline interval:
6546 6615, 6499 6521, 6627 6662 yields -1.7 A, 15.2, 16.3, 16.4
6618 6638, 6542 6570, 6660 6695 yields -0.3 A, 16.5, 16.5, 16.1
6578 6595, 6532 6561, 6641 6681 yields 0.2 A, 16.6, 16.4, 16.6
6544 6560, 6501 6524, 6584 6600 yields -1.2 A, 15.2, 16.9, 16.2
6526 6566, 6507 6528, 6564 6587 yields -1.8 A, 15.2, 16.4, 16.2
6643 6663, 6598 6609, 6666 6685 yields -1.2 A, 15.9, 16.9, 15.9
